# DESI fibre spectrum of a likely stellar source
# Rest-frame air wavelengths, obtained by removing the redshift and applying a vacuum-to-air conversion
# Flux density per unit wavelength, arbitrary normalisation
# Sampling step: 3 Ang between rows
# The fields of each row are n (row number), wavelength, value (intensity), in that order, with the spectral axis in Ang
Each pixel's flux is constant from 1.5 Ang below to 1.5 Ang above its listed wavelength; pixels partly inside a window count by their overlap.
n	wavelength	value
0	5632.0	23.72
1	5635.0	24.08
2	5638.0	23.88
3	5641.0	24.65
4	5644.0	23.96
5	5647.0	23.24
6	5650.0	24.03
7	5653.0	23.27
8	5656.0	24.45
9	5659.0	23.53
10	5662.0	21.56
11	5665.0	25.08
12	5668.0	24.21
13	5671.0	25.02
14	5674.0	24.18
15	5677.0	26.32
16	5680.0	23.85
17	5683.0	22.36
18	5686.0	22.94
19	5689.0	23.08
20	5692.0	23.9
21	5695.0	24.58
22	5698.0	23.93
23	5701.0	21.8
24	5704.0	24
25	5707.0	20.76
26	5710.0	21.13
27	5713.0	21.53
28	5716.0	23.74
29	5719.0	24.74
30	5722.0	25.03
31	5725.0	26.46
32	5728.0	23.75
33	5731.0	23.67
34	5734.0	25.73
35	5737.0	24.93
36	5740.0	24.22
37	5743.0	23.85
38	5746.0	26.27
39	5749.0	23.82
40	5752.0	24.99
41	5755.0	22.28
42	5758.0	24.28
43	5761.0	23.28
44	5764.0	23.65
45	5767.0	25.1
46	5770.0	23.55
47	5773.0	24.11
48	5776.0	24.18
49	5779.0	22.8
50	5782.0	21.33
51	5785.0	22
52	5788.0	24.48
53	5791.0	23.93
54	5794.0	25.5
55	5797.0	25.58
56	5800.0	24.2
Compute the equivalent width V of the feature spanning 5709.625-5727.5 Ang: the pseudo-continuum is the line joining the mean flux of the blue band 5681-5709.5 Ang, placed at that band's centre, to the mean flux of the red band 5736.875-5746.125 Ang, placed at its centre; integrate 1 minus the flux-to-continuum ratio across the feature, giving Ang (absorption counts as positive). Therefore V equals -0.10 Ang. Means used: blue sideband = 23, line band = 23.9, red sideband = 24.6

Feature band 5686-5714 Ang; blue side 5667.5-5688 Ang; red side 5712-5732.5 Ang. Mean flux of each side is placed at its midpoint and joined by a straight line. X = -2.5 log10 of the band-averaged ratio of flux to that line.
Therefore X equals 0.063 mag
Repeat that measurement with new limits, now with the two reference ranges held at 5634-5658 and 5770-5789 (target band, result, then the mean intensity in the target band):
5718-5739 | -0.06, 24.9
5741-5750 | -0.06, 24.7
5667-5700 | -0.01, 24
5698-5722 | 0.04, 22.8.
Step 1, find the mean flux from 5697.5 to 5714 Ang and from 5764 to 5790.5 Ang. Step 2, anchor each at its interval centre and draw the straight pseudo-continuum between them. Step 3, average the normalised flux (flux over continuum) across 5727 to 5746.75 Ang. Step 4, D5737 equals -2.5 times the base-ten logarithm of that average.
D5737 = -0.09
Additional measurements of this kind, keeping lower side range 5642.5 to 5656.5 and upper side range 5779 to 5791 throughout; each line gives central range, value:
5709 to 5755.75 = -0.047 mag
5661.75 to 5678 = -0.043 mag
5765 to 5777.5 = -0.061 mag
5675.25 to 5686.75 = -0.019 mag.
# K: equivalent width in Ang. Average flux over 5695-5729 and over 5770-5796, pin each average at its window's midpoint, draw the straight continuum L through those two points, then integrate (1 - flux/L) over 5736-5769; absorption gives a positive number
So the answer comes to -1.0 Ang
